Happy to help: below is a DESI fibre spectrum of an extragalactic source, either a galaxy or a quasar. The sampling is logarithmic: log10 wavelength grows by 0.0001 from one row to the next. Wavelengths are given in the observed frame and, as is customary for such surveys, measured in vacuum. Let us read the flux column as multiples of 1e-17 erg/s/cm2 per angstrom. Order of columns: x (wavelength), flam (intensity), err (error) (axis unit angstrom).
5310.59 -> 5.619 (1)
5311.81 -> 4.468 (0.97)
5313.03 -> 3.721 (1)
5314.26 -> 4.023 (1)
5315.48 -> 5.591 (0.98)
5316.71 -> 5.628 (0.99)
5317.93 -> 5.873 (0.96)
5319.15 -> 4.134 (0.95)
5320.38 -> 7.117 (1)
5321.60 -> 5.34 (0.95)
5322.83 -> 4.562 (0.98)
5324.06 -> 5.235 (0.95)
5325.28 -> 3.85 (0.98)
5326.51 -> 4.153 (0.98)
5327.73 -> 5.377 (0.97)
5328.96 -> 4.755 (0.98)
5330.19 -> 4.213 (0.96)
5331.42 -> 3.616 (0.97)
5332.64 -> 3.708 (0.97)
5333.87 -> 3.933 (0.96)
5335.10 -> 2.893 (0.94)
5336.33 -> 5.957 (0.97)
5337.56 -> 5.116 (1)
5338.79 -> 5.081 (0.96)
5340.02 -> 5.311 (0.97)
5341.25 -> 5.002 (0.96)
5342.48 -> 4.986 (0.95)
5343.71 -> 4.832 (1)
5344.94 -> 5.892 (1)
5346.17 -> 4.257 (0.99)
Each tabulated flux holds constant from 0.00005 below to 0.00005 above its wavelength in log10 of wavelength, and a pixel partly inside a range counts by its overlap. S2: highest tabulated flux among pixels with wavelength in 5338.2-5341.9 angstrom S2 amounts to 5.311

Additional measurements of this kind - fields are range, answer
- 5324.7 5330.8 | 5.377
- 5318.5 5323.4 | 7.117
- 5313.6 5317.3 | 5.628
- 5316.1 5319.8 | 5.873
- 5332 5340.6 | 5.957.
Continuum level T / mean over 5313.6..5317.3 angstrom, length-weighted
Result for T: 5.05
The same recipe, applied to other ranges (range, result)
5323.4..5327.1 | 4.41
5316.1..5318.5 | 5.76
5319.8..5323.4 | 5.67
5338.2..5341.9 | 5.13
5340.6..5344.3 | 4.94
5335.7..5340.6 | 5.36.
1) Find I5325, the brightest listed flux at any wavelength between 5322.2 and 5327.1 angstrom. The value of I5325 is 5.235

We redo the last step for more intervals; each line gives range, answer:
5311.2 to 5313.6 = 4.468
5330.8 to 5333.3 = 3.708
